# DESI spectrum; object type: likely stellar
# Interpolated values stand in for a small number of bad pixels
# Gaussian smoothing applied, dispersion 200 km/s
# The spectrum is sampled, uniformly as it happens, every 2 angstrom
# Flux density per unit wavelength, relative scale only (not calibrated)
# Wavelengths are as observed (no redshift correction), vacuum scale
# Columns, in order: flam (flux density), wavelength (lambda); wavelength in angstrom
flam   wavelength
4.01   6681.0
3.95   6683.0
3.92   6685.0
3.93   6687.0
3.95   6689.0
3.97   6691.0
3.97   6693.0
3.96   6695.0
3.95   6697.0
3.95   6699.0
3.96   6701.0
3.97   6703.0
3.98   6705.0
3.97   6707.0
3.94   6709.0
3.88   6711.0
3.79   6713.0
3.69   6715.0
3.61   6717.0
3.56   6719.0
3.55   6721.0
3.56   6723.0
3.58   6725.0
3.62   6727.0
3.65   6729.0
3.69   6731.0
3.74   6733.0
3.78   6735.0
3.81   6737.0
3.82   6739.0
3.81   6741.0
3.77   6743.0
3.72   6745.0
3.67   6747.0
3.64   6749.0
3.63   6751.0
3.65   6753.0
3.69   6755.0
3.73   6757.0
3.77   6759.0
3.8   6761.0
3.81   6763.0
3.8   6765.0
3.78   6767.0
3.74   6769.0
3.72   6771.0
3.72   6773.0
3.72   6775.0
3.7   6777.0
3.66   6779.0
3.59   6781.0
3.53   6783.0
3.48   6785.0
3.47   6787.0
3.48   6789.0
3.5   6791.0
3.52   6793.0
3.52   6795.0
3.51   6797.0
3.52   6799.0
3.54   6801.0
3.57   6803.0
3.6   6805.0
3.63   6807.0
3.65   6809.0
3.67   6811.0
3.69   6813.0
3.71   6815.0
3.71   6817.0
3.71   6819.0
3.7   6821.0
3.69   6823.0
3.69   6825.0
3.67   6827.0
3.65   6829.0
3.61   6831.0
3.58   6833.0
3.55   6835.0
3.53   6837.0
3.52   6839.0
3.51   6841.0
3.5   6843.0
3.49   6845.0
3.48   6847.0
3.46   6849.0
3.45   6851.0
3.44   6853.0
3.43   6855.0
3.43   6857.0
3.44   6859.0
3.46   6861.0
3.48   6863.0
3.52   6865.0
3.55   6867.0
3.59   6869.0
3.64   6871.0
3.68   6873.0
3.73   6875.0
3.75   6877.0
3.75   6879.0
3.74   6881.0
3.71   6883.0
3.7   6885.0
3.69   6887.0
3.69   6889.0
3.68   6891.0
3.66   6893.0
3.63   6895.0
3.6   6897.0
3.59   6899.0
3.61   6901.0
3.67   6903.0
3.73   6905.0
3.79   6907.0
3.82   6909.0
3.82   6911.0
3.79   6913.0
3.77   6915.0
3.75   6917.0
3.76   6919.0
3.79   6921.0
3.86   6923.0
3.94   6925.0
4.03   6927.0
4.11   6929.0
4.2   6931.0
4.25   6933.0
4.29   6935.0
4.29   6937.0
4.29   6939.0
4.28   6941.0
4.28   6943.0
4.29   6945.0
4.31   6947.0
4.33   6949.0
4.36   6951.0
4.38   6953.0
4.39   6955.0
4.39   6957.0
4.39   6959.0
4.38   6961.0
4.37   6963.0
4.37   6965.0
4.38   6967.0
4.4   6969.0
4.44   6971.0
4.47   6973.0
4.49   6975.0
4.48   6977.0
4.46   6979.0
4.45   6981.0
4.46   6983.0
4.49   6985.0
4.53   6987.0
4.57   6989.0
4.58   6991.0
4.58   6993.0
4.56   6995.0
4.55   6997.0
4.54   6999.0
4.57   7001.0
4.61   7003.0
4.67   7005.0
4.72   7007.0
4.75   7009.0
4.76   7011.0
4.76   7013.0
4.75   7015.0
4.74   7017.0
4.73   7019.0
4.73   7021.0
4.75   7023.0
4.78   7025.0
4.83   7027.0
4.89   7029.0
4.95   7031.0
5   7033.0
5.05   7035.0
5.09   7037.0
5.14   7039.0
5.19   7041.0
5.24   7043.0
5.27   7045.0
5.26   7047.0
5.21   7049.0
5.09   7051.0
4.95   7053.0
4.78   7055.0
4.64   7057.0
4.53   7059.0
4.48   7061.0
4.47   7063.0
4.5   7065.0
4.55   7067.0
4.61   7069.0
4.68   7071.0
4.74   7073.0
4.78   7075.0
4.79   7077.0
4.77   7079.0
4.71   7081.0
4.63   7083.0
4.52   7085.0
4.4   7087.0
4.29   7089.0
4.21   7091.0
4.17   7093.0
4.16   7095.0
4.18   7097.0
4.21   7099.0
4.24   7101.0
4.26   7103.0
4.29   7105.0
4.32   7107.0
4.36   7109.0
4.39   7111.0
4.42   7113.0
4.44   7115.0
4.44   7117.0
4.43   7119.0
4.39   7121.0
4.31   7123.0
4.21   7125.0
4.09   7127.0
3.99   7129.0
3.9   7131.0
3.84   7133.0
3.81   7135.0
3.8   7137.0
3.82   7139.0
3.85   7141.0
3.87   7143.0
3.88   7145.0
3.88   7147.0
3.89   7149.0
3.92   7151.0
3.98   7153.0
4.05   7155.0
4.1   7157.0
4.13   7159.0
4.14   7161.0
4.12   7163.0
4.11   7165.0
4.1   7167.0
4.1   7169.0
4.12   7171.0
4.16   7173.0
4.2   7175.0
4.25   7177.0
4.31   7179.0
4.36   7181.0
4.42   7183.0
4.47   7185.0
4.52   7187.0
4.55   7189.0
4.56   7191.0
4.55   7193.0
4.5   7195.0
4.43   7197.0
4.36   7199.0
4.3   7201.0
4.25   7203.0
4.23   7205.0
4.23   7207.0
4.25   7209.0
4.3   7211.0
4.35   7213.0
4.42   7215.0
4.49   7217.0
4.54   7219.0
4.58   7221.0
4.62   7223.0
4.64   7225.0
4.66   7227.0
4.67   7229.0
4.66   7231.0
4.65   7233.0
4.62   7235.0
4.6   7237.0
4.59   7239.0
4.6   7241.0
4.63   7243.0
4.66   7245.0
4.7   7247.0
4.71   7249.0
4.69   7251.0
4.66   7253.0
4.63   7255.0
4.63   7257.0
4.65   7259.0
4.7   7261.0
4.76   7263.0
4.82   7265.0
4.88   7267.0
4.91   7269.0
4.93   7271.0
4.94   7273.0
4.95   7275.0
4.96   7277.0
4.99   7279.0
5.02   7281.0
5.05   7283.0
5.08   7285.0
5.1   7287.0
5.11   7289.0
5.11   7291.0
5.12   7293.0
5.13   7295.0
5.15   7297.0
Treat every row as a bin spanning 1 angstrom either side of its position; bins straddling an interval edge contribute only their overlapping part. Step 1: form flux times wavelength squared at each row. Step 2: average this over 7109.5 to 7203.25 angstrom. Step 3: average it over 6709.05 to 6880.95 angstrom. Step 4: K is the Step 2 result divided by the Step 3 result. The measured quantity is 1.28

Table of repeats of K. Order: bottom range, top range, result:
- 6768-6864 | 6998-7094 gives 1.42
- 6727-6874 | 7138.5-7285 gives 1.39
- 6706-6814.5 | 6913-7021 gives 1.27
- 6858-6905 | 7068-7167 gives 1.25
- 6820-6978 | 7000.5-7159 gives 1.22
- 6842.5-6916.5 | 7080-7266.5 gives 1.30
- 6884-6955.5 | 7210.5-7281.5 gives 1.30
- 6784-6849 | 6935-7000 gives 1.29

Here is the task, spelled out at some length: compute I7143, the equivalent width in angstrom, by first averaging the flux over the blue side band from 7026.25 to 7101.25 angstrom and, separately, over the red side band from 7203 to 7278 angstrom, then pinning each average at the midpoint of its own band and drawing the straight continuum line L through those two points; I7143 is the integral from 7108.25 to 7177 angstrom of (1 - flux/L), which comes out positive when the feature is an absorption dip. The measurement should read 8.6 angstrom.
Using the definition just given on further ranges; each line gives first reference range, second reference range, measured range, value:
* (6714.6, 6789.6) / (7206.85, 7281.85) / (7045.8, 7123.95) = -3.3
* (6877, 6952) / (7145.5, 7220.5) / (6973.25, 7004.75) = -4.1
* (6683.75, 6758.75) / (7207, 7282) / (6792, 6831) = 3.1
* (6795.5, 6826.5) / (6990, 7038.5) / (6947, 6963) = 0.2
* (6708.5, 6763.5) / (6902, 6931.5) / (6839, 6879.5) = 2.9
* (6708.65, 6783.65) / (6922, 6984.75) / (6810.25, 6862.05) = 5.3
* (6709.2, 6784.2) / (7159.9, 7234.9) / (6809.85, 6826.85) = 0.5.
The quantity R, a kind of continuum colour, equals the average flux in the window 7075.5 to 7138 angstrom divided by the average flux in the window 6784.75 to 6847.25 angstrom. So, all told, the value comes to 1.20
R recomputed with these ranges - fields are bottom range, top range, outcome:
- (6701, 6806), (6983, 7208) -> 1.21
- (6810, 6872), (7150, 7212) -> 1.19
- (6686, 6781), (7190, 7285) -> 1.23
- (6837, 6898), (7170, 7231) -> 1.23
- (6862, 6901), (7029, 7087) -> 1.32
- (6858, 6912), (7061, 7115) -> 1.22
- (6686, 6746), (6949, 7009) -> 1.18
